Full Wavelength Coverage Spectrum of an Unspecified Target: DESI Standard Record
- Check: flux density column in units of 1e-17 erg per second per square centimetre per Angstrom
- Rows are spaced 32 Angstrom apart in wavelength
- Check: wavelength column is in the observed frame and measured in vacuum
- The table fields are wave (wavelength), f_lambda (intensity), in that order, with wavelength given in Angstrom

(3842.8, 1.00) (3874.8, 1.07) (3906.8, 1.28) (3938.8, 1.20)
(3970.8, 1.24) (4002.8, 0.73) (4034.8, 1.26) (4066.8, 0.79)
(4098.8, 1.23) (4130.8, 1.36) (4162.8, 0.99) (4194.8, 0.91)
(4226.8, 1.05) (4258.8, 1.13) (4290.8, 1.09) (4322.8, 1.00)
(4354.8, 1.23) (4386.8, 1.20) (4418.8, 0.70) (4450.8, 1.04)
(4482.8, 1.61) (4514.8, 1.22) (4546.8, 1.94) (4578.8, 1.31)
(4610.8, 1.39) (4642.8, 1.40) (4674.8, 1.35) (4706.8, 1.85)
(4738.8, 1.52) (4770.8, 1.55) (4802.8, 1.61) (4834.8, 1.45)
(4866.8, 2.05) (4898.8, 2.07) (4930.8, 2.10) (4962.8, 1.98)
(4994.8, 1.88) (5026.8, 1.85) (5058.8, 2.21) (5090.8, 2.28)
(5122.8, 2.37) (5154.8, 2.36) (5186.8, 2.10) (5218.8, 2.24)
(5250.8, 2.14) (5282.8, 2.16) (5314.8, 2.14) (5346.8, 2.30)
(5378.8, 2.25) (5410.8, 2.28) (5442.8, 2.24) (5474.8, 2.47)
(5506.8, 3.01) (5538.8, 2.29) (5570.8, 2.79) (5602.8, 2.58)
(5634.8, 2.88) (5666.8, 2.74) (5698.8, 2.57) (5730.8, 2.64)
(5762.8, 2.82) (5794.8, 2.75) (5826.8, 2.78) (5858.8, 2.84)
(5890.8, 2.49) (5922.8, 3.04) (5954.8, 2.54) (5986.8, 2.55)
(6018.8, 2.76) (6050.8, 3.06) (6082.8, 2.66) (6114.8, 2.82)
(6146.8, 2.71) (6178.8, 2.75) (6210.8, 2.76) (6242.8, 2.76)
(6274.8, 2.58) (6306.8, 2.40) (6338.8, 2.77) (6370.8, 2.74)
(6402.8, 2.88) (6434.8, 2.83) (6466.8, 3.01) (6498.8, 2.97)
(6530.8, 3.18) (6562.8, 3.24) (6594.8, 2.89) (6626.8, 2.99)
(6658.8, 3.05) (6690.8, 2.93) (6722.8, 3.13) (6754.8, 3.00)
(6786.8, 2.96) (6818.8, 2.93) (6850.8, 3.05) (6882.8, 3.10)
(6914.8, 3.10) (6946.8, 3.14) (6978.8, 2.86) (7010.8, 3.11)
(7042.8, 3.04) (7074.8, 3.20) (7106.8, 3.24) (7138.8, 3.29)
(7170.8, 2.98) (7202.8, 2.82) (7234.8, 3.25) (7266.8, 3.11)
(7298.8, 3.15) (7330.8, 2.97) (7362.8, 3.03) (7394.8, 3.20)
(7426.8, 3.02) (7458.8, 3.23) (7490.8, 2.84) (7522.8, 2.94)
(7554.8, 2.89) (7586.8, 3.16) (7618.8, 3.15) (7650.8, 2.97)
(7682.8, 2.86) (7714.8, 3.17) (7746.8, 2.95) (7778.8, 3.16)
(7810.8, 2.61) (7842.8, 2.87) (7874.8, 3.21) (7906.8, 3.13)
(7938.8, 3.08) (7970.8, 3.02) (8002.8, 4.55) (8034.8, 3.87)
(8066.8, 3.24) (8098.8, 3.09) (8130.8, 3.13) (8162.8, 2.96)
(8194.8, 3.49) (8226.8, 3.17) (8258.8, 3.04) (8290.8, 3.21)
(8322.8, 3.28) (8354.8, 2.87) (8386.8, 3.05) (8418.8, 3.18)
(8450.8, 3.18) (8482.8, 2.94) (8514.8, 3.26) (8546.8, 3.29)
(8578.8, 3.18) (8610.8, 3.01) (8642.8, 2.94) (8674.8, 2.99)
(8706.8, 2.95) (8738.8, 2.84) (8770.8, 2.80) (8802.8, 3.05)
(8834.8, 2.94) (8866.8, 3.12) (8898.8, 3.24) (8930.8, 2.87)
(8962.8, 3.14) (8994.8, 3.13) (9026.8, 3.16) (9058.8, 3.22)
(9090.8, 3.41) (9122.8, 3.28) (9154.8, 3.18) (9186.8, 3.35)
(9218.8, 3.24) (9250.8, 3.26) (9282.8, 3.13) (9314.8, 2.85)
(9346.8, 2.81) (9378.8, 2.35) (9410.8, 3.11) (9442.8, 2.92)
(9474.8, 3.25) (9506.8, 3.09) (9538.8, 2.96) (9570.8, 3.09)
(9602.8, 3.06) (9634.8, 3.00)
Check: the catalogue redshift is 0.22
